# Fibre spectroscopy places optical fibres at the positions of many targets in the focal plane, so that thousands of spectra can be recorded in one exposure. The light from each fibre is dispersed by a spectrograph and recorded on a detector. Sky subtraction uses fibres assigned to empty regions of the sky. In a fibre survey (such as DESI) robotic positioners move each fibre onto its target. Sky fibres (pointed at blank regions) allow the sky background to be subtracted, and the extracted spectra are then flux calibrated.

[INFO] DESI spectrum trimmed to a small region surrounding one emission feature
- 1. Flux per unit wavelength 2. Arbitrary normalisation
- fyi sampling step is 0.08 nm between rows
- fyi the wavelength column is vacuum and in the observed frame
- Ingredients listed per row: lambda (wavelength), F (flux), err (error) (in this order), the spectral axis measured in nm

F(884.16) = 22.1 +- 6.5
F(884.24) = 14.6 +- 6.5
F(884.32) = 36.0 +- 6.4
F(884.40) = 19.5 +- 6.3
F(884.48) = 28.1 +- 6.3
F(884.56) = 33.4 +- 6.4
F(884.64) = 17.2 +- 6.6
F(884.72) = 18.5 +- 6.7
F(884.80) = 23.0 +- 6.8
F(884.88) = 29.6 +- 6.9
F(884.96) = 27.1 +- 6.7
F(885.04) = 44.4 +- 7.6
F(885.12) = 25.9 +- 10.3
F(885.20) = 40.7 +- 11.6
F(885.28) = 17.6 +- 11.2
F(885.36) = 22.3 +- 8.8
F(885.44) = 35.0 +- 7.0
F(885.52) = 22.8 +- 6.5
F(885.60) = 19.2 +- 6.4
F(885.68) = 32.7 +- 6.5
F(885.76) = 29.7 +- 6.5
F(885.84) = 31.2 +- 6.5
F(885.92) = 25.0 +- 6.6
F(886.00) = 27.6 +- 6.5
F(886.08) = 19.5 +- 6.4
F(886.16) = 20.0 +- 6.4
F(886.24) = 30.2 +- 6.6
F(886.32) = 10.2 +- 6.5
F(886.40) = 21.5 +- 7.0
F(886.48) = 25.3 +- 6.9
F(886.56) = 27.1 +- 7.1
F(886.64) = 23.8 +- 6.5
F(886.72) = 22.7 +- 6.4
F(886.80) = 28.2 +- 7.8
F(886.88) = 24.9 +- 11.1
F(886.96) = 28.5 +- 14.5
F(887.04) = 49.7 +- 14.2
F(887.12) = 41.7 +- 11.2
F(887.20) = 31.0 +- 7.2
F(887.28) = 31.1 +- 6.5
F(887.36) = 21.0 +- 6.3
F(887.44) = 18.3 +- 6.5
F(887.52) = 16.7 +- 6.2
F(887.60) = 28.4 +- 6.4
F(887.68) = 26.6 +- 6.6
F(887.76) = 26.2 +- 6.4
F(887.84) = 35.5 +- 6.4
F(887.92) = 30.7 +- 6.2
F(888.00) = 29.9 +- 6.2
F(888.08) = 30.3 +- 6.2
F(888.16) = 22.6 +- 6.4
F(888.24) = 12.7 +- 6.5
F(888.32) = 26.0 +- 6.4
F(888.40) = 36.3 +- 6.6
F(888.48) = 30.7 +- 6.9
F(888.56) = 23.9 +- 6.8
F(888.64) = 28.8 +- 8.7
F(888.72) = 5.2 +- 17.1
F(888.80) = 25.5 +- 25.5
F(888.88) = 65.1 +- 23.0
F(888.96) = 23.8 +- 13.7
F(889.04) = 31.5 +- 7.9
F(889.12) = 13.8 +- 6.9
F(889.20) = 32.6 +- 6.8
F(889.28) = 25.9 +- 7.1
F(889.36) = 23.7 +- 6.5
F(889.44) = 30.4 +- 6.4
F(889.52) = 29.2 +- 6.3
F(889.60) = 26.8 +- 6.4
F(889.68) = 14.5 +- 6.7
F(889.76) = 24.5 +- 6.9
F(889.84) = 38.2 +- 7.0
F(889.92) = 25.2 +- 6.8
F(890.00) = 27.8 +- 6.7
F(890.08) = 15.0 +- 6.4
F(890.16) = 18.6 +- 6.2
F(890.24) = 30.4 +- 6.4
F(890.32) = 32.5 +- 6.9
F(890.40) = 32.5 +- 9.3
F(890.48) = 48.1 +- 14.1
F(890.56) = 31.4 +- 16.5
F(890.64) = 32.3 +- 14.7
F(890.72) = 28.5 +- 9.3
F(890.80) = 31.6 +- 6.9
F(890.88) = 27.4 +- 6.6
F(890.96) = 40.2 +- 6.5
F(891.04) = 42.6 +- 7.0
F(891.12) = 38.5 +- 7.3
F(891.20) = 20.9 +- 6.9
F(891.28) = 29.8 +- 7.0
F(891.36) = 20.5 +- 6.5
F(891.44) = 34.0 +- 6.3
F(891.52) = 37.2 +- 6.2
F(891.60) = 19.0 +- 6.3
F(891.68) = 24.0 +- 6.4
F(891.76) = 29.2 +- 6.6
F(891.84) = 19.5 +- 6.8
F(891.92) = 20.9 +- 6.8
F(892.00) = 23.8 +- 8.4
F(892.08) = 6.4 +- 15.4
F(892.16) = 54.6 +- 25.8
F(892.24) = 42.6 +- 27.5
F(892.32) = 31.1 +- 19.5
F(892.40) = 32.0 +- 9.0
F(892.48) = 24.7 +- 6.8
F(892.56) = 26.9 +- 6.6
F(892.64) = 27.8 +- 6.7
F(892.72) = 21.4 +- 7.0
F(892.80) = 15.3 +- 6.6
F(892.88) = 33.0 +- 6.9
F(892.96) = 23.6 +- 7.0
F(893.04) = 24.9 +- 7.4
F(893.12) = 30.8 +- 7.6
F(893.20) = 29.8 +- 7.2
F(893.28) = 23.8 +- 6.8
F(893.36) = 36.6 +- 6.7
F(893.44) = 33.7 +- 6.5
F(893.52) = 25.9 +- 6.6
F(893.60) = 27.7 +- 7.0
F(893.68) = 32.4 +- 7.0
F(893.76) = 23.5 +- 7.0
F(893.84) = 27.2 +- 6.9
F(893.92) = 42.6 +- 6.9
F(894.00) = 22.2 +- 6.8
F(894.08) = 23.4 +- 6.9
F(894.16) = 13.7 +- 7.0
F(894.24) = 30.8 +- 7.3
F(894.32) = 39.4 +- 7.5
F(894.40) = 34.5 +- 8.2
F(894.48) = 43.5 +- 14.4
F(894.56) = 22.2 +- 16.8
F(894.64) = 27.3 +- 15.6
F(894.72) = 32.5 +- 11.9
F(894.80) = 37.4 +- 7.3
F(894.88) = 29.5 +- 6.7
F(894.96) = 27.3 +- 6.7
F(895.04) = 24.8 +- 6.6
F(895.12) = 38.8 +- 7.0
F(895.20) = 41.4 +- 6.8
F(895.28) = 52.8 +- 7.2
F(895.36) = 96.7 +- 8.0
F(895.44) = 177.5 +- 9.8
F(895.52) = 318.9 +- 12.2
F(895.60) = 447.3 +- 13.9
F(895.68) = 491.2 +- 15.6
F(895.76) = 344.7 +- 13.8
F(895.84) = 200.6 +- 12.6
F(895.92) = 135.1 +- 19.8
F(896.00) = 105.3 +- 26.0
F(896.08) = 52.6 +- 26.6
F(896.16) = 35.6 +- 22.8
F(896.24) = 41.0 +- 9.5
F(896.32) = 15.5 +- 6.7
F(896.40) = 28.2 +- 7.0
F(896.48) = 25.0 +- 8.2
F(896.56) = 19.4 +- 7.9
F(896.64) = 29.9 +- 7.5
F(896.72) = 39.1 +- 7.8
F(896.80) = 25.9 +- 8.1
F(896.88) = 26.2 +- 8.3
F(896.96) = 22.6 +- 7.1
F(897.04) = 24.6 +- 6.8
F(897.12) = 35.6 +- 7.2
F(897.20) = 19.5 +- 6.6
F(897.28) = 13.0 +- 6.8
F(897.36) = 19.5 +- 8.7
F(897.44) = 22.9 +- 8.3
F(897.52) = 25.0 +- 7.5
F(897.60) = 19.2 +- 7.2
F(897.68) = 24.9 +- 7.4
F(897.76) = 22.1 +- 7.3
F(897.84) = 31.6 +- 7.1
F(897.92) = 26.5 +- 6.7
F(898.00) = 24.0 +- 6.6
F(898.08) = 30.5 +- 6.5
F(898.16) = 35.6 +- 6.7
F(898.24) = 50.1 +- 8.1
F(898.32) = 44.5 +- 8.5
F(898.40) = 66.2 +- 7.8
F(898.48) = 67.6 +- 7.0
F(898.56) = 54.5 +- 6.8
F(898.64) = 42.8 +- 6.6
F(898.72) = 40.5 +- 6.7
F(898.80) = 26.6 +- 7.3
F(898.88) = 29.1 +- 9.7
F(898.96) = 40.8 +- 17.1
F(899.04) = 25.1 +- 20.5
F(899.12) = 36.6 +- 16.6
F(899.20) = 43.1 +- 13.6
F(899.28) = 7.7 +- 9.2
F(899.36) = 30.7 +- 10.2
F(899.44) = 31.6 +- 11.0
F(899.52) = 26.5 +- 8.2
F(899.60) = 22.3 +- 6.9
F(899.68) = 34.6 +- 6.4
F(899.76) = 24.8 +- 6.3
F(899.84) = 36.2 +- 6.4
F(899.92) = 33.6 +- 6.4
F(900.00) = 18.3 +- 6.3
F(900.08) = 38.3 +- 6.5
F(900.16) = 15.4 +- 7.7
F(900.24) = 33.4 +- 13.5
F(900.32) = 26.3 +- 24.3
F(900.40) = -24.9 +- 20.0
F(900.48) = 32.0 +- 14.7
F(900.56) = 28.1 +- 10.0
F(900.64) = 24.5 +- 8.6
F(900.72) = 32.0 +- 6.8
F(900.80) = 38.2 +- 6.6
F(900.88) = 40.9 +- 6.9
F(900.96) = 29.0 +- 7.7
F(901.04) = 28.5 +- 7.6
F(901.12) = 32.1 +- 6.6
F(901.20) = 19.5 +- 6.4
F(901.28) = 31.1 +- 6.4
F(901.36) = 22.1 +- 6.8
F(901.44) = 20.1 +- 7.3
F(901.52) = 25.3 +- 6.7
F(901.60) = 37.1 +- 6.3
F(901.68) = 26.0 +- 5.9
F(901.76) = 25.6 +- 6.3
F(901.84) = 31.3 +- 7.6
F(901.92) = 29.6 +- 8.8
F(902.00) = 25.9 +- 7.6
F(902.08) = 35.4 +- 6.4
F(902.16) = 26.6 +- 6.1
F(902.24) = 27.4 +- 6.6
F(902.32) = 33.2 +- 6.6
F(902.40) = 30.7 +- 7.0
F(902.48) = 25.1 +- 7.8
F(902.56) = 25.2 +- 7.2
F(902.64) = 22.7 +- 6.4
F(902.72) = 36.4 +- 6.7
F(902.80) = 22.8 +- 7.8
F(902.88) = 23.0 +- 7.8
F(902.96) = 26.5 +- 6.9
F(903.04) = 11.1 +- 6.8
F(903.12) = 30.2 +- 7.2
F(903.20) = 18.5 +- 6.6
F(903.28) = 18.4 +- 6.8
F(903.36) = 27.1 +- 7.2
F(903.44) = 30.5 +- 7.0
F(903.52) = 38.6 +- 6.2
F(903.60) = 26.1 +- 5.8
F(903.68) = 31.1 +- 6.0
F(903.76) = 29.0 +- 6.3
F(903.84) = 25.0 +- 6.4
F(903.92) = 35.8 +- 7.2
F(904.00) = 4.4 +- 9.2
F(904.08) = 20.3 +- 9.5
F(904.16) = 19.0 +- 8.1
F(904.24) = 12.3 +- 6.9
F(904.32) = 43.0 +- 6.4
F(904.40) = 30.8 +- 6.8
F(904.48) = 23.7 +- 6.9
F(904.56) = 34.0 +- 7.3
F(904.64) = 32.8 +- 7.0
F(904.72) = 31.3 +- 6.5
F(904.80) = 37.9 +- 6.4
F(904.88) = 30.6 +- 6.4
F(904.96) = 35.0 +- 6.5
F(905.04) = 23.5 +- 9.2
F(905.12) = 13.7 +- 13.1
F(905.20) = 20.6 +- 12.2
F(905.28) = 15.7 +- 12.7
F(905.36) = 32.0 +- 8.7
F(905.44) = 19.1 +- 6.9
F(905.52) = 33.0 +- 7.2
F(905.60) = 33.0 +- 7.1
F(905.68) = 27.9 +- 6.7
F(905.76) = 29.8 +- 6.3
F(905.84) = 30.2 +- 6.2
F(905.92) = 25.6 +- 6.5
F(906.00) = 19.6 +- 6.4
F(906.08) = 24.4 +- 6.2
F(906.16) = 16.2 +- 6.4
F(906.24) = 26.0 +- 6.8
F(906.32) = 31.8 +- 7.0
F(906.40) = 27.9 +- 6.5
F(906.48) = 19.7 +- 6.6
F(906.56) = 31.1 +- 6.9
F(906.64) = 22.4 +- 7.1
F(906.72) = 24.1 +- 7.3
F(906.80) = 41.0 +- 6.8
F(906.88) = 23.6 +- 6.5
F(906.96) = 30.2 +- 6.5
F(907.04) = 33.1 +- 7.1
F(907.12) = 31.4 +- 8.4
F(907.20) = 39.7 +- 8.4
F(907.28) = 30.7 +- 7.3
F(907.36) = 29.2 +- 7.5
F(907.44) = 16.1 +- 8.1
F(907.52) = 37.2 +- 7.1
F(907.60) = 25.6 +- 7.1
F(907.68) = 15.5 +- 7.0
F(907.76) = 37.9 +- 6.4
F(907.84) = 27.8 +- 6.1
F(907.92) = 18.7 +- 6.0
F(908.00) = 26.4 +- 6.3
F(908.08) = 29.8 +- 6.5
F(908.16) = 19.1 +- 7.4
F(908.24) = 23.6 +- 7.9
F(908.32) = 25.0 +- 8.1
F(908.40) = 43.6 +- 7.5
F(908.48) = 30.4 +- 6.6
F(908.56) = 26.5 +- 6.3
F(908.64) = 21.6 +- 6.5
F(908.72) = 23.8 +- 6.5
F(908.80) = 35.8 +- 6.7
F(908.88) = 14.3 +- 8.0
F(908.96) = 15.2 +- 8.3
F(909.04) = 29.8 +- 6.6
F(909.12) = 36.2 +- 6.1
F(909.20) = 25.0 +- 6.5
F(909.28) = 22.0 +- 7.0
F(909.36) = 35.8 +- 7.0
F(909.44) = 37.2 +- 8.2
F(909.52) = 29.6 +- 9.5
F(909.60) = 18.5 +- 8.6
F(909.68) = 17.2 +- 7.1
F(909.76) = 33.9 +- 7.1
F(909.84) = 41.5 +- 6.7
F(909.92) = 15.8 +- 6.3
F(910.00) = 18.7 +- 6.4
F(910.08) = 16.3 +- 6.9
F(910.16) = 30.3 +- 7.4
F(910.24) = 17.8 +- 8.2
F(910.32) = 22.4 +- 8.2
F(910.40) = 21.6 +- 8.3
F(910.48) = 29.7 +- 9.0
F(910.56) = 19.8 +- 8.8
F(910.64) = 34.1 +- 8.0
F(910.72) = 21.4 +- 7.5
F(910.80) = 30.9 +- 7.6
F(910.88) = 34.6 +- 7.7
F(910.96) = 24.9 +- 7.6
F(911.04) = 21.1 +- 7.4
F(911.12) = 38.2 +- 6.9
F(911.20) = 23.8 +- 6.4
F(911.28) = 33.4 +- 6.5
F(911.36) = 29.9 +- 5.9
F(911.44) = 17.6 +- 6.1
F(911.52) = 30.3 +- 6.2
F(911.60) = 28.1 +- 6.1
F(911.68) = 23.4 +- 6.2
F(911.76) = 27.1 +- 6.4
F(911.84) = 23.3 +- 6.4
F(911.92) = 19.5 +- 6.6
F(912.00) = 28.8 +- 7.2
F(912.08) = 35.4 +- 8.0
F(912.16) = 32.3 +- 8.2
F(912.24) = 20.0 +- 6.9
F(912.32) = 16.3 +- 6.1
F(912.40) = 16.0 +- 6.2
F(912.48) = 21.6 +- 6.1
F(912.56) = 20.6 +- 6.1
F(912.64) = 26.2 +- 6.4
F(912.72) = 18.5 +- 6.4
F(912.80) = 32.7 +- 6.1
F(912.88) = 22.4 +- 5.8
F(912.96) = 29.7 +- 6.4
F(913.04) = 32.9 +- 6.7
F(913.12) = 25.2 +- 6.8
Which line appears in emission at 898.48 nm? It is [N II] 6583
